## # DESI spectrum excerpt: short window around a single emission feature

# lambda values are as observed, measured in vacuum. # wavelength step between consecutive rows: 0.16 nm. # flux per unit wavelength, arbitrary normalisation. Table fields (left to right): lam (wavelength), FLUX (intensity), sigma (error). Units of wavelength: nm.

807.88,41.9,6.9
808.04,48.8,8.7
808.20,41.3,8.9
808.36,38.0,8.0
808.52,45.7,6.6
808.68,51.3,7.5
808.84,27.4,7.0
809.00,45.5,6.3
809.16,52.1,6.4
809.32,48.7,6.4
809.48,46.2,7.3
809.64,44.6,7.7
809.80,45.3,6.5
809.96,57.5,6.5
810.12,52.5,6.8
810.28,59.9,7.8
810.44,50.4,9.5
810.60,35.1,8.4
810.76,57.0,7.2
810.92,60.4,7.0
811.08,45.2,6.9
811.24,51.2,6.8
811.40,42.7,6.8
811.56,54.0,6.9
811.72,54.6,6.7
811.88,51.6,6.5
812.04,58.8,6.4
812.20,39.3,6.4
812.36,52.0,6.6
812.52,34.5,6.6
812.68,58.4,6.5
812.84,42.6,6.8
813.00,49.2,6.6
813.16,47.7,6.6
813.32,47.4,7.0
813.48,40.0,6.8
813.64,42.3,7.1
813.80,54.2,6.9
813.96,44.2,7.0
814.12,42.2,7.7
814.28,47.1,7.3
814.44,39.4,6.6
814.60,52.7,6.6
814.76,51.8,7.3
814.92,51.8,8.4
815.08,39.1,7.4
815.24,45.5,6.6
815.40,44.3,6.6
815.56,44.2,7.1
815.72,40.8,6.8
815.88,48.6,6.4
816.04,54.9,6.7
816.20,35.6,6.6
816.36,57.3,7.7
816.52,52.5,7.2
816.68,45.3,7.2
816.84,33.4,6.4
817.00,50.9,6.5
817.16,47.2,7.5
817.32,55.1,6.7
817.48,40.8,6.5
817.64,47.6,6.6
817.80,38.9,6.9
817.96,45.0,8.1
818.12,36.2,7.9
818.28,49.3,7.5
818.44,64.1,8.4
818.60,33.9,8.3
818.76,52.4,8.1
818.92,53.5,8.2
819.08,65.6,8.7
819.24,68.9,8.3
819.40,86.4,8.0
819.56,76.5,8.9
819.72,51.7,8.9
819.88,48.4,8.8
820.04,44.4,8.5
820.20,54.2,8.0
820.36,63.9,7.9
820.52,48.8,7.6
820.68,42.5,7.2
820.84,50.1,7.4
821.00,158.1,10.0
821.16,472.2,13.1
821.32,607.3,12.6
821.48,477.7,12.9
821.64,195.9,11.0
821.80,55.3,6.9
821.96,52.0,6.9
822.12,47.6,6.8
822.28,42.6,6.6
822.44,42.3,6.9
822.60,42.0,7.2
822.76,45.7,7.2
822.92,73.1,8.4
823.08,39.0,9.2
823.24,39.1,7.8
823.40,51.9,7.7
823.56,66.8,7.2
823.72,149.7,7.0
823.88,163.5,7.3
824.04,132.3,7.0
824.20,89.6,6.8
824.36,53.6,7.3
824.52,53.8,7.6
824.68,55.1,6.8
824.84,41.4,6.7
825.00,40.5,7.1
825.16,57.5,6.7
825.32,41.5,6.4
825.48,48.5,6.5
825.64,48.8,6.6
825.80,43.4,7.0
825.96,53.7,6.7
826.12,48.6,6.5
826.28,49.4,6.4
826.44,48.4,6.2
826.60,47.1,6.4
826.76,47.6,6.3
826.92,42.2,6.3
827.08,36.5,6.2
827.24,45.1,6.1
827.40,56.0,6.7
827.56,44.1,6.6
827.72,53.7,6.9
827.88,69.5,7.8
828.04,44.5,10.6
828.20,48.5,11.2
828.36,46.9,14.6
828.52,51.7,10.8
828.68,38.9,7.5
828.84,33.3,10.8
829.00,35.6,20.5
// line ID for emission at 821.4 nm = H-alpha 6563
